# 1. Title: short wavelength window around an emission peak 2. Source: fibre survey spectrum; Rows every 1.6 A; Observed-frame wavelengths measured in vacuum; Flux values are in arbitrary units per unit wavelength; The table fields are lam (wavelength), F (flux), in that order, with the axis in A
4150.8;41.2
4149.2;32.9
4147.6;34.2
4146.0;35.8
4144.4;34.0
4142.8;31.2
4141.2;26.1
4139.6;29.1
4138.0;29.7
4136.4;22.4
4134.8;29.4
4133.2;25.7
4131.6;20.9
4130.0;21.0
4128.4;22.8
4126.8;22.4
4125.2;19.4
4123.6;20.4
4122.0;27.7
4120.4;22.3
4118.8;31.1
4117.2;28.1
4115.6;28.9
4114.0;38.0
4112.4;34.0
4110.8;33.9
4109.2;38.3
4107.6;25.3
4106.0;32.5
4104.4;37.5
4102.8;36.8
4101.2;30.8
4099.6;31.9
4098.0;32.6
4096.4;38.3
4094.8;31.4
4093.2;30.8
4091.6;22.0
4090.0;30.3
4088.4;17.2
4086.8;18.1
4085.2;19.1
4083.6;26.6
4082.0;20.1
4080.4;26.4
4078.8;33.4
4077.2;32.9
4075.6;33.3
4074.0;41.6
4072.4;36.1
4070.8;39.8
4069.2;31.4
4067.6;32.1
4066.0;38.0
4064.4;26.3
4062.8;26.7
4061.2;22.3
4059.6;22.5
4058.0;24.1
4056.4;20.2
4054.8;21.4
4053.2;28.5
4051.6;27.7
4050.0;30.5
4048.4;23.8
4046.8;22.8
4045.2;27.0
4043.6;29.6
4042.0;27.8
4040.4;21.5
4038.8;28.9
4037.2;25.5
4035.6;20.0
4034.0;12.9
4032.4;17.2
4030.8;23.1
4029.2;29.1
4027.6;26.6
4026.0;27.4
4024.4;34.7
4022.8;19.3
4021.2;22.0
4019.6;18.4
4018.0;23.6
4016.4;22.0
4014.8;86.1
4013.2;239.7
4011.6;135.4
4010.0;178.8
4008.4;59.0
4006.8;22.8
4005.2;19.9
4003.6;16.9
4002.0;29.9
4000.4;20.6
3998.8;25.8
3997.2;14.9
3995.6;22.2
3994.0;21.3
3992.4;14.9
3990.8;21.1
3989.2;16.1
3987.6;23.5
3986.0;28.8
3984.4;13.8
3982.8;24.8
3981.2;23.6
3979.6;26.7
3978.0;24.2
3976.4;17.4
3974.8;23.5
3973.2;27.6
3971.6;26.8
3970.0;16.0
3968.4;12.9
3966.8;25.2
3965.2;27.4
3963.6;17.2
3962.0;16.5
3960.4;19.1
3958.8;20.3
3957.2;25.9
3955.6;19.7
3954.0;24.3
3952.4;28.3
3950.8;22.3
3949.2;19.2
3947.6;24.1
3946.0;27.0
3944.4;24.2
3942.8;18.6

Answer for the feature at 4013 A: [O II] 3727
